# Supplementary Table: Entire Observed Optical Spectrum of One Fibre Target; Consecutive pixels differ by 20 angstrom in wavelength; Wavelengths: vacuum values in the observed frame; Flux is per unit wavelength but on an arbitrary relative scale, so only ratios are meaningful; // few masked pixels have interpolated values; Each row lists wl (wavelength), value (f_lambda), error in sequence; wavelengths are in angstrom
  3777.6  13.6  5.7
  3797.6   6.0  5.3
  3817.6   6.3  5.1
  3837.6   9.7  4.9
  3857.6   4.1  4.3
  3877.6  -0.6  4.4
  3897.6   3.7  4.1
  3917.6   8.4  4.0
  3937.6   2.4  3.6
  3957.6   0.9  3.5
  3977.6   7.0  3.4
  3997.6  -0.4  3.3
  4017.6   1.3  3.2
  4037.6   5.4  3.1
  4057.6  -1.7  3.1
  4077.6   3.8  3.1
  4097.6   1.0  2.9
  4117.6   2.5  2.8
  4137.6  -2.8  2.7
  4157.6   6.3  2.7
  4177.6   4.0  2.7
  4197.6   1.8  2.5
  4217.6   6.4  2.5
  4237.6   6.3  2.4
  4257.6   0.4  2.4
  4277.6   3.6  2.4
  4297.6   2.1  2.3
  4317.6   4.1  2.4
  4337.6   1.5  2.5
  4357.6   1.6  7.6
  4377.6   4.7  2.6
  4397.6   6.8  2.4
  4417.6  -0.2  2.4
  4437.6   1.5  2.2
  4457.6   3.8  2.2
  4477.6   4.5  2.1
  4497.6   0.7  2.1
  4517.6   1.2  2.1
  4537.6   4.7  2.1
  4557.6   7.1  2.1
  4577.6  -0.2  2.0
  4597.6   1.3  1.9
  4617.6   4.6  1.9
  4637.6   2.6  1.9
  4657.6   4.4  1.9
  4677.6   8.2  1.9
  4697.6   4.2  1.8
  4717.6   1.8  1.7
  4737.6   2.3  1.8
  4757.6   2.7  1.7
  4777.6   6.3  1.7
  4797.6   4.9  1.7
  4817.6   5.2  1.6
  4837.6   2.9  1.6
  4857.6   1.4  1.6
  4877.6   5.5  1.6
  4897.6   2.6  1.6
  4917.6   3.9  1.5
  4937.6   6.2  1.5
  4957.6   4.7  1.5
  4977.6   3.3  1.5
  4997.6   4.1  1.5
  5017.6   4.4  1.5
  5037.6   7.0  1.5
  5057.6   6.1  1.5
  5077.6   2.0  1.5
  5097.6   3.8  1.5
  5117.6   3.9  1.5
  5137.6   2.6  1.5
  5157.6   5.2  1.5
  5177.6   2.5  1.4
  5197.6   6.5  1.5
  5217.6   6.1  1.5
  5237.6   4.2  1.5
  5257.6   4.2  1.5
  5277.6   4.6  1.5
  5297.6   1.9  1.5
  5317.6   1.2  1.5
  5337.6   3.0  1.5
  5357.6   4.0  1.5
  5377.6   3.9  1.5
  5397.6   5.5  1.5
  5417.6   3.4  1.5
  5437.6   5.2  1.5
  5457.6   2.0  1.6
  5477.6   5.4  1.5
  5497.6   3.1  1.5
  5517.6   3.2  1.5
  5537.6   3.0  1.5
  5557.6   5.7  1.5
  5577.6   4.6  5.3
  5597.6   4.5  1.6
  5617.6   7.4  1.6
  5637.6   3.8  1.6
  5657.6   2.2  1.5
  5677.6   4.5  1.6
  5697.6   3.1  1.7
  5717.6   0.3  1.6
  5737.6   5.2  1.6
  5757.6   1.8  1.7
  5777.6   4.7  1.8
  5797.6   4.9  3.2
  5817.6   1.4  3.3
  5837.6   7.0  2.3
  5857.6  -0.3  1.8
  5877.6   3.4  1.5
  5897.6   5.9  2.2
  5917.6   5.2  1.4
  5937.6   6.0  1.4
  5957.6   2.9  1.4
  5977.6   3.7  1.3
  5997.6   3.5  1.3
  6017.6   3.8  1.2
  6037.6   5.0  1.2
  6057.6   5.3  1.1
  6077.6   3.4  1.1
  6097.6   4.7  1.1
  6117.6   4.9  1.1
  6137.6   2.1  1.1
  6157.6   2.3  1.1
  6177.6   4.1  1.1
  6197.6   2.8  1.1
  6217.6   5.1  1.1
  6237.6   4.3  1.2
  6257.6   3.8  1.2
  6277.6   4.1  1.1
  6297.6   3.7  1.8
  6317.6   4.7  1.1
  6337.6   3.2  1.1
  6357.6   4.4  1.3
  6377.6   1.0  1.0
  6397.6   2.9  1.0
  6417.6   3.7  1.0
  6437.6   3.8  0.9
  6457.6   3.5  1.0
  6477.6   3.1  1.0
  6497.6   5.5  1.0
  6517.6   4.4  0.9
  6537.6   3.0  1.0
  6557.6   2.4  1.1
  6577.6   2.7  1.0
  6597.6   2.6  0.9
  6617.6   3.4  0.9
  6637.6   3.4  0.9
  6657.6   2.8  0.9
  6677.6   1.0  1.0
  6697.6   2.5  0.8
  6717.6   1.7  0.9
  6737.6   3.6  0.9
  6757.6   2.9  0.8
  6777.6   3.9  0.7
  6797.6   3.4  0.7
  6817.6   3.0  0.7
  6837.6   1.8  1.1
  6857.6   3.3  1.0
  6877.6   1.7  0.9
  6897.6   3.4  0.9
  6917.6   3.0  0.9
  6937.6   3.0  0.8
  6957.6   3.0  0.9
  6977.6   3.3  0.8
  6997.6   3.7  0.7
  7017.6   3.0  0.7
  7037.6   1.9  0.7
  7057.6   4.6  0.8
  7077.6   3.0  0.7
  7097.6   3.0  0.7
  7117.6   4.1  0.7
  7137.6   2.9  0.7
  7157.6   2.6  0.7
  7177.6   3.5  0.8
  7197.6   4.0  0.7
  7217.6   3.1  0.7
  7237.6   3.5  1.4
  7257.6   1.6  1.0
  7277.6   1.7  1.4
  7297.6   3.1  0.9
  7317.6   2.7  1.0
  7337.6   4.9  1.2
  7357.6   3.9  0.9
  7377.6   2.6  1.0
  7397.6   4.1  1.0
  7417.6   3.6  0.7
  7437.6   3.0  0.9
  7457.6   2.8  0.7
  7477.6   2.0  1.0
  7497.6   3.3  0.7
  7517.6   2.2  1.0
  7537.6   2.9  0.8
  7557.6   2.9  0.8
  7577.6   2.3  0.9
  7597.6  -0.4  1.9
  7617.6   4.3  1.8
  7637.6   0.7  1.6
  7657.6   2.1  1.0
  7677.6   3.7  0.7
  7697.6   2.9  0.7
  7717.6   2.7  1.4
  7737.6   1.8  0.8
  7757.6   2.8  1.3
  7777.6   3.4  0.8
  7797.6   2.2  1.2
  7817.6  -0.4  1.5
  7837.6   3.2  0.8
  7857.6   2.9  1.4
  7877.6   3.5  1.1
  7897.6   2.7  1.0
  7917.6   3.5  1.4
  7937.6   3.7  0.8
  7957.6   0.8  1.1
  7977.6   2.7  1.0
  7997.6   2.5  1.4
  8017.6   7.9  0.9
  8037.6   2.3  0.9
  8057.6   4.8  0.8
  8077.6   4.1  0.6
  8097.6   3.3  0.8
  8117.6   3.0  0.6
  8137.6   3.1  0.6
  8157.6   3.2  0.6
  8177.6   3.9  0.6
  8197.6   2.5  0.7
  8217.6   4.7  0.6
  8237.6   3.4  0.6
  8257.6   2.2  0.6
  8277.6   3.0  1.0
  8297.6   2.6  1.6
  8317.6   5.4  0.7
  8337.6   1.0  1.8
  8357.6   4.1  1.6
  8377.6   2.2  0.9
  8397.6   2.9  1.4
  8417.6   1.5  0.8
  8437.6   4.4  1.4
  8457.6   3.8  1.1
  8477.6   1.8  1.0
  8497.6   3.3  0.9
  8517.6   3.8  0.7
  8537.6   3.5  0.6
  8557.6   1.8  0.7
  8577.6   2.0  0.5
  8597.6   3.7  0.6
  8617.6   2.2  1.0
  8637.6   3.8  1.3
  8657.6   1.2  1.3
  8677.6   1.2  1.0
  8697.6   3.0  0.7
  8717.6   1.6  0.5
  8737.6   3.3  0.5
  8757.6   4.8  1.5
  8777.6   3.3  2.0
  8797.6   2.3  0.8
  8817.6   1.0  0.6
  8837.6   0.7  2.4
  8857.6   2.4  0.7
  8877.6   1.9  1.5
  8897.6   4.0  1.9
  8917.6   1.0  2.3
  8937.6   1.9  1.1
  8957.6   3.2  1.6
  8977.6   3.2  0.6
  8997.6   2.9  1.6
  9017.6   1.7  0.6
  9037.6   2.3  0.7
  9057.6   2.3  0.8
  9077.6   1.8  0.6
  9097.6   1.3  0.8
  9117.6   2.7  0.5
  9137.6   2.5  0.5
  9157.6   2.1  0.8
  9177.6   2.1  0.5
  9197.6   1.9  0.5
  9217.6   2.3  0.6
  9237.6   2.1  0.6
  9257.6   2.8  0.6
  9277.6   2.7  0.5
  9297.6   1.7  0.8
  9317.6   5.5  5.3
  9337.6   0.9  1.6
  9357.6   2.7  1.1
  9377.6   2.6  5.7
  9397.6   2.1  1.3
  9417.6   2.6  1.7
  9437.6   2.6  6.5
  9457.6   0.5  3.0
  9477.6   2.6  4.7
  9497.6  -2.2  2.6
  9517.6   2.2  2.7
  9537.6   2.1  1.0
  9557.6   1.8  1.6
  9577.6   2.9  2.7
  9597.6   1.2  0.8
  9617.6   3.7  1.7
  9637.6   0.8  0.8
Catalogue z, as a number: 0.22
